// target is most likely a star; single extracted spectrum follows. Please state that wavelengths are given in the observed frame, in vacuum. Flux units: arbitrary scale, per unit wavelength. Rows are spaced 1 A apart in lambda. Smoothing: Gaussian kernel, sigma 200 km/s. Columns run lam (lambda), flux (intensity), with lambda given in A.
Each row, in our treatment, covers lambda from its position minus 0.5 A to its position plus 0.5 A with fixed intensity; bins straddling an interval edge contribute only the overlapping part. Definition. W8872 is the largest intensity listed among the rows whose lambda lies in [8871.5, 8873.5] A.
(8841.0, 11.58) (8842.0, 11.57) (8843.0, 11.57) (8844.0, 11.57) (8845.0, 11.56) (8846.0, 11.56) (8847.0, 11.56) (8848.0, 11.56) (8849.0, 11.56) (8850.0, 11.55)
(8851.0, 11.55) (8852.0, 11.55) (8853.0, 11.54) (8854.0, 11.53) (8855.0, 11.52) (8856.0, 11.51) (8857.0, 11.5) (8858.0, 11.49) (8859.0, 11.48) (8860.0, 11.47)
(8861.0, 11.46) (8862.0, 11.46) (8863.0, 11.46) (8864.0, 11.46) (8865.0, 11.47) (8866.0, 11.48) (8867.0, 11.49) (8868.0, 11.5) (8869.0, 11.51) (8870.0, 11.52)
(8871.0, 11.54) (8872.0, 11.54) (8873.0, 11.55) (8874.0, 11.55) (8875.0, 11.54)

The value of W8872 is 11.55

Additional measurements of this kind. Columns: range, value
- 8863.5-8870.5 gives 11.52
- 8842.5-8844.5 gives 11.57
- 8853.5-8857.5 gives 11.53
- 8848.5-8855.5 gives 11.56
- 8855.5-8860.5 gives 11.51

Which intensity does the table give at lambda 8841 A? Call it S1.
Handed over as 11.58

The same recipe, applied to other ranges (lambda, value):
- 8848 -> 11.56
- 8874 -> 11.55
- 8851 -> 11.55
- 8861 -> 11.46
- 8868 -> 11.5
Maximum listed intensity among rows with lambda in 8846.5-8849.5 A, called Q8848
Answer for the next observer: 11.56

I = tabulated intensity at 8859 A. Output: 11.48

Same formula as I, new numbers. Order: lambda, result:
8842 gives 11.57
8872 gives 11.54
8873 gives 11.55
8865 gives 11.47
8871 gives 11.54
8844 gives 11.57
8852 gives 11.55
